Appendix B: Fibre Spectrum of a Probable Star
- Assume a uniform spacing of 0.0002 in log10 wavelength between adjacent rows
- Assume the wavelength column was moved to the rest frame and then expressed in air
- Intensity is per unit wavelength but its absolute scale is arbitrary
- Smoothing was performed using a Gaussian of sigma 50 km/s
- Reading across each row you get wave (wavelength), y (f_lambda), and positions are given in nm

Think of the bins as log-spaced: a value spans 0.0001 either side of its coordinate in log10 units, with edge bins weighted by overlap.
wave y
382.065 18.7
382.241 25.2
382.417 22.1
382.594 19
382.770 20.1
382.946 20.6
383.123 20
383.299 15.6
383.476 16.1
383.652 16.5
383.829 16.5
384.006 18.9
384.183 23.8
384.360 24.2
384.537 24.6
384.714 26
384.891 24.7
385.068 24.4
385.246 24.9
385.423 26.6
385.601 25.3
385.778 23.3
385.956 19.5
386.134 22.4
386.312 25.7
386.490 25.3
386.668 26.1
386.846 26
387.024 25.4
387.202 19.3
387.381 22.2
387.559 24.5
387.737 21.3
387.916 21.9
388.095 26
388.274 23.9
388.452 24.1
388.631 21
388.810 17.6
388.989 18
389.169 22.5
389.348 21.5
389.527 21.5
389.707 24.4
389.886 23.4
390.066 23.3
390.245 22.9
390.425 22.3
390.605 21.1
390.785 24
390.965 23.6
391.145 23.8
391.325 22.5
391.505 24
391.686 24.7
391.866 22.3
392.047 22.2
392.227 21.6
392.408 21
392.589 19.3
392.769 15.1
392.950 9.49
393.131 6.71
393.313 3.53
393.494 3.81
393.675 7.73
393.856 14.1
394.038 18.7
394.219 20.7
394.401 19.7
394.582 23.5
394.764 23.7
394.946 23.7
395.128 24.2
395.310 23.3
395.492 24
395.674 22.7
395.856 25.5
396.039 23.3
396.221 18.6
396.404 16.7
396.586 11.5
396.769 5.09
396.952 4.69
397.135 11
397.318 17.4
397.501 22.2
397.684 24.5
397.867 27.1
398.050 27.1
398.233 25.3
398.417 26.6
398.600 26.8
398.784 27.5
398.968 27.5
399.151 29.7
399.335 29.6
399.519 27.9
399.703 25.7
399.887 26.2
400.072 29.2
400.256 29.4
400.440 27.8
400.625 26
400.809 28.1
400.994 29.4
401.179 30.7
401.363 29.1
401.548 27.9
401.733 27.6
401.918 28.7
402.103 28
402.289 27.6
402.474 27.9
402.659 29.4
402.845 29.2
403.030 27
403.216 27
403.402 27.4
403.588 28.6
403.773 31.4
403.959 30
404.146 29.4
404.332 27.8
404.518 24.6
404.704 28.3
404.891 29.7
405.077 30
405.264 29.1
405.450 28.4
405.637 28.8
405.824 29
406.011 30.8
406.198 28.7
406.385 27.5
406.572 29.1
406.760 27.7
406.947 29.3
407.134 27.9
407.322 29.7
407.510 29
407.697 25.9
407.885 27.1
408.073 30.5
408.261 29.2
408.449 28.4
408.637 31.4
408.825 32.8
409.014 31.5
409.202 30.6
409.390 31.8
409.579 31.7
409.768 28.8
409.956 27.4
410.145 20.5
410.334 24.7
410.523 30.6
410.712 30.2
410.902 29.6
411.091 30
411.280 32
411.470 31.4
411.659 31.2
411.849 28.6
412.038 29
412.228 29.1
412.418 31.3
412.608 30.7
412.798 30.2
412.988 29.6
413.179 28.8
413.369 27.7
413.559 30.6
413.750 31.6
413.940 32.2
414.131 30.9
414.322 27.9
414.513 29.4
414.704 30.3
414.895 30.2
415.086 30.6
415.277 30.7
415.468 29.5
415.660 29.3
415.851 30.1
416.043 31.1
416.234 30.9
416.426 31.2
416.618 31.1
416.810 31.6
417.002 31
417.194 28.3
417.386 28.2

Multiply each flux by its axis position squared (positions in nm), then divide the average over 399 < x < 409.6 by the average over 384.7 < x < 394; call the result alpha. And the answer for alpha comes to 1.48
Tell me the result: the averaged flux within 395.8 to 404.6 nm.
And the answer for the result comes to 25.4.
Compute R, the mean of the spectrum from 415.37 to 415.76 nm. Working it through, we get 29.4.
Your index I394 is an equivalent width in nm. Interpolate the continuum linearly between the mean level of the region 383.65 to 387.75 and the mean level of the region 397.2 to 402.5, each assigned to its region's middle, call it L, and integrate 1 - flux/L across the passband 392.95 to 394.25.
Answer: 0.780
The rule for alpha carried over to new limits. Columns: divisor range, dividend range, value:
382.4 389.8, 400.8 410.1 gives 1.43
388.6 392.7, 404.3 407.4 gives 1.40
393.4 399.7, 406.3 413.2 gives 1.50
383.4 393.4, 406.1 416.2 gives 1.53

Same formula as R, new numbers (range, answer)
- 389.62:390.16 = 23.7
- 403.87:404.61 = 27.9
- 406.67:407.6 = 28.7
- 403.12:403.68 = 27.6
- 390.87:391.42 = 23.3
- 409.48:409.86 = 30.2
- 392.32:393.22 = 14.3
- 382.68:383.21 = 20.2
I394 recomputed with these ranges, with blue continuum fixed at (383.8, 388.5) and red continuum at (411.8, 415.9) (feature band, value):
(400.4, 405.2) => -0.17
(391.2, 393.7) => 0.87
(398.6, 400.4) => -0.09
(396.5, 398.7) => 0.60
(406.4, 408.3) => 0.00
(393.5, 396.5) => 0.65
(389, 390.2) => 0.10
